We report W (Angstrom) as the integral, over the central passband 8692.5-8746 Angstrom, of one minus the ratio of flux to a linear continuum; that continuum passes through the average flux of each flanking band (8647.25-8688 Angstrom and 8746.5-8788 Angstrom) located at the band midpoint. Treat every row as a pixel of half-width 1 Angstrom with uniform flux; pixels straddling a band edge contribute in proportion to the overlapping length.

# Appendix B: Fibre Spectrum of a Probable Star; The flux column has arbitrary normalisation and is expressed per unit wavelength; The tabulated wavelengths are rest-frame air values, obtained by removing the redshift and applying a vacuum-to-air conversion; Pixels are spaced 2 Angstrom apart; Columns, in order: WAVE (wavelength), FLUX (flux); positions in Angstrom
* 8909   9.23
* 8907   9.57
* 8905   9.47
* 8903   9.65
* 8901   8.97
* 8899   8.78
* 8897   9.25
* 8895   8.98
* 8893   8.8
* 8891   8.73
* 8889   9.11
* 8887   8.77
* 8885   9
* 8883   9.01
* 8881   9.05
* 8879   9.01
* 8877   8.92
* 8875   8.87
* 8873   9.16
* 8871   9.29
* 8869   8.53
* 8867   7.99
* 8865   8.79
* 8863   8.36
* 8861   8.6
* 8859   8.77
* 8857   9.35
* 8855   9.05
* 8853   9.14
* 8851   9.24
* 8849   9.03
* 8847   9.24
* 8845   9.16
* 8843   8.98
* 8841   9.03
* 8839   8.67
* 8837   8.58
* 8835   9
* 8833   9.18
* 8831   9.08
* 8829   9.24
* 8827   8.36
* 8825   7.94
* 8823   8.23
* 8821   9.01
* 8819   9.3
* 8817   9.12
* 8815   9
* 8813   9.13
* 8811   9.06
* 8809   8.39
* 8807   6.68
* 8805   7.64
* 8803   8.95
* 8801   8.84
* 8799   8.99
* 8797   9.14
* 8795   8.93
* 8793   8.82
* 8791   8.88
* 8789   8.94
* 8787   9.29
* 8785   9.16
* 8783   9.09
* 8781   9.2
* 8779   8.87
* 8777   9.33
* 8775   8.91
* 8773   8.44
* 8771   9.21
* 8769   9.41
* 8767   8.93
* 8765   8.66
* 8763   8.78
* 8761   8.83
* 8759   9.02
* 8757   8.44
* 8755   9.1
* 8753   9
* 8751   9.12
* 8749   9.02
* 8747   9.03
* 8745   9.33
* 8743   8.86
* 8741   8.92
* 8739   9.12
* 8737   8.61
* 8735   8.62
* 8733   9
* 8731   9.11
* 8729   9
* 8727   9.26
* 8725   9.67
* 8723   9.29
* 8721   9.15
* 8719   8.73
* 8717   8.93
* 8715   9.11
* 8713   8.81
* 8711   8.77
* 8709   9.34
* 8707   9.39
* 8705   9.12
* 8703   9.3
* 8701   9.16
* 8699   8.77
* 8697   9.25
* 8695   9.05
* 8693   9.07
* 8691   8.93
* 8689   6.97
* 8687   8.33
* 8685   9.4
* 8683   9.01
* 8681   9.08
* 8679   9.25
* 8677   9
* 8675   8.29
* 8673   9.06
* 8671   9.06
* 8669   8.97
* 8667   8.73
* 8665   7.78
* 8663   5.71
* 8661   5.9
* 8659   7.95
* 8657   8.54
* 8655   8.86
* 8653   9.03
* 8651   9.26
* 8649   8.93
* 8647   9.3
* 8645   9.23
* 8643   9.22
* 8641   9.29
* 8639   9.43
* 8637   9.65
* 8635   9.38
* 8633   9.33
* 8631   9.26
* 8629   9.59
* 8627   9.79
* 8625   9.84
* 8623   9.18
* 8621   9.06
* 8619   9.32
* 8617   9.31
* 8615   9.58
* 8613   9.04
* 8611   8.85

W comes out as -1.8 Angstrom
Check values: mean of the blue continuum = 8.52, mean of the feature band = 9.06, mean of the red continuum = 8.99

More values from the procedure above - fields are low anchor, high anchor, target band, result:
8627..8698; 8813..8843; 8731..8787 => -0.9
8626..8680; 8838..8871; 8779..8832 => 0.5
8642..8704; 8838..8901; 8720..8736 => -0.7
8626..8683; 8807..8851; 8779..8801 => -0.5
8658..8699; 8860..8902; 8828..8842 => -0.3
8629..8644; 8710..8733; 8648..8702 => 3.9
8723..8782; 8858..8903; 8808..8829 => 0.4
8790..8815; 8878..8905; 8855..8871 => 0.4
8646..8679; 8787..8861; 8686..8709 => -1.0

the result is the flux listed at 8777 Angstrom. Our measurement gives 9.33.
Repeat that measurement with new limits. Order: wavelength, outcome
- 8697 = 9.25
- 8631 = 9.26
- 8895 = 8.98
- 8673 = 9.06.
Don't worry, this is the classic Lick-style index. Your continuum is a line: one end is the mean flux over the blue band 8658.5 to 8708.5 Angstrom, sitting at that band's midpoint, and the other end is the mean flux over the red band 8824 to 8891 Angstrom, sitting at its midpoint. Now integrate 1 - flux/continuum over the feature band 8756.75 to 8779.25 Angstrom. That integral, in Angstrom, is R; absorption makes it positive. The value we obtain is -0.5 Angstrom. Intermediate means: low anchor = 8.6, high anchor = 8.89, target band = 8.92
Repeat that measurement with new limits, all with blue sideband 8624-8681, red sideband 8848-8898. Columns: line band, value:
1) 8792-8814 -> 0.7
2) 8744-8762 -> -0.2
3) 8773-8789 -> -0.3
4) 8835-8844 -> 0.1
